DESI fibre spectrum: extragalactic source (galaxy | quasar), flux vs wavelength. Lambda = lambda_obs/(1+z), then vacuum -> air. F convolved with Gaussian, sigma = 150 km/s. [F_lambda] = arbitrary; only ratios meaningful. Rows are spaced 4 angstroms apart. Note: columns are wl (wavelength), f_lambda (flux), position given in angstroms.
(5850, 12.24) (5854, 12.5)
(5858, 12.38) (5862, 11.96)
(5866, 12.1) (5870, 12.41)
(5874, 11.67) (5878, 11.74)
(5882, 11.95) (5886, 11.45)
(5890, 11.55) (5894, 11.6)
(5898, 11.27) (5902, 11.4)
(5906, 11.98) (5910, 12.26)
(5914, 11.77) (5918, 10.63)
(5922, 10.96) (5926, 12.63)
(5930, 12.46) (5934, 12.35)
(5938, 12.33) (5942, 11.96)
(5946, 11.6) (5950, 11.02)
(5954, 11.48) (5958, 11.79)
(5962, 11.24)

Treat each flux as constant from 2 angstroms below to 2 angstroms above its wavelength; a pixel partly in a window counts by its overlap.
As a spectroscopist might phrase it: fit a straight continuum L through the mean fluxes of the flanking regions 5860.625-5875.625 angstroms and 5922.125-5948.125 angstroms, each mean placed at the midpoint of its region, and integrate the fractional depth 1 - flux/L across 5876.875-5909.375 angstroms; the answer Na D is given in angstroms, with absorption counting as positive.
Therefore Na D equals 1.2 angstroms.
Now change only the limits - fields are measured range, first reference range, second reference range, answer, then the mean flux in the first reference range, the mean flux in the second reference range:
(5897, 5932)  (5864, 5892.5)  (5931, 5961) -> 0.3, 11.8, 11.8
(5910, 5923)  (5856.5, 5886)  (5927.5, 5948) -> 0.8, 12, 12.2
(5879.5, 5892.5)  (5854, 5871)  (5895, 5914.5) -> 0.3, 12.2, 11.7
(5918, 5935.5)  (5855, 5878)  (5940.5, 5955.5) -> -0.4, 12.1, 11.5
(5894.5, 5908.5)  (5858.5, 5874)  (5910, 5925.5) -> 0.1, 12.1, 11.4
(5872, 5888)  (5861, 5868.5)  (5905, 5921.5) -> 0.3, 12.1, 11.6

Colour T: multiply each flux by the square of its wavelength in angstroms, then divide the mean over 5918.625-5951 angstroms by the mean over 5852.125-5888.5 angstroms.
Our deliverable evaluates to 1.01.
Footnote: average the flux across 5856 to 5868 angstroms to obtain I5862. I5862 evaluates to 12.1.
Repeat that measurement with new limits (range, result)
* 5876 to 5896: 11.7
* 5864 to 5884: 12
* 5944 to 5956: 11.4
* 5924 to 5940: 12.4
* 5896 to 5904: 11.3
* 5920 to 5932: 12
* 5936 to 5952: 11.7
